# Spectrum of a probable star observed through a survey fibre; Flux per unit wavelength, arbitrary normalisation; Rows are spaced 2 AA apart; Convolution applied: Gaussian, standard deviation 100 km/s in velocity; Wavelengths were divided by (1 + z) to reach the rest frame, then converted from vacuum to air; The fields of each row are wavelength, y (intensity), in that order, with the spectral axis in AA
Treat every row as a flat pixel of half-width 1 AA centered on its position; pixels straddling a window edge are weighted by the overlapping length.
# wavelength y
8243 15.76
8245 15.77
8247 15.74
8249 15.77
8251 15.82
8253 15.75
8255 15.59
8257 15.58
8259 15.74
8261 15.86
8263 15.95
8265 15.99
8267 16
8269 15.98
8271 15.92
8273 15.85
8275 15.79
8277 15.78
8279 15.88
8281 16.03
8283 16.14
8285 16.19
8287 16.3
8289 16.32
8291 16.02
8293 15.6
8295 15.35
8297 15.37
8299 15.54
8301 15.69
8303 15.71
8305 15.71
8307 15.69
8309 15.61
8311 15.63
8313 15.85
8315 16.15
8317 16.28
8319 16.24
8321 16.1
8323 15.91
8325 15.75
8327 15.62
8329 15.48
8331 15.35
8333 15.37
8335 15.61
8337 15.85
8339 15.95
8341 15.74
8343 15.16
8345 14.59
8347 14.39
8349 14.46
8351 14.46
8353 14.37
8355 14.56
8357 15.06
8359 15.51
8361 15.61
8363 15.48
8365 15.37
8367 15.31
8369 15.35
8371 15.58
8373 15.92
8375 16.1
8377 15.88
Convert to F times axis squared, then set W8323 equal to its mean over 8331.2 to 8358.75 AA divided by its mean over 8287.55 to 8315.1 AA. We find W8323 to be 1.0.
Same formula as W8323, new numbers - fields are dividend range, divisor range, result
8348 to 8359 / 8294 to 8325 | 0.94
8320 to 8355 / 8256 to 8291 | 0.97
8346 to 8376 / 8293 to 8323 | 0.97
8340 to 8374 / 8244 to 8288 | 0.97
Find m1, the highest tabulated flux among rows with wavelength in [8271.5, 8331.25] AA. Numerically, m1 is 16.32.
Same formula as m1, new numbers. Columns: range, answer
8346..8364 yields 15.61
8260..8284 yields 16.14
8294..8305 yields 15.71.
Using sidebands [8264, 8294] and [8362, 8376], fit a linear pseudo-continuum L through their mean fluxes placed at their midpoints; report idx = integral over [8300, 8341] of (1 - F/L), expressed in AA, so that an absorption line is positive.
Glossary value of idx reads 0.1 AA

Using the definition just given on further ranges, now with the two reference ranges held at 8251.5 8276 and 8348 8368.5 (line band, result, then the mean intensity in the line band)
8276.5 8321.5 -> -1.0 AA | 15.9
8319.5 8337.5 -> -0.5 AA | 15.7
